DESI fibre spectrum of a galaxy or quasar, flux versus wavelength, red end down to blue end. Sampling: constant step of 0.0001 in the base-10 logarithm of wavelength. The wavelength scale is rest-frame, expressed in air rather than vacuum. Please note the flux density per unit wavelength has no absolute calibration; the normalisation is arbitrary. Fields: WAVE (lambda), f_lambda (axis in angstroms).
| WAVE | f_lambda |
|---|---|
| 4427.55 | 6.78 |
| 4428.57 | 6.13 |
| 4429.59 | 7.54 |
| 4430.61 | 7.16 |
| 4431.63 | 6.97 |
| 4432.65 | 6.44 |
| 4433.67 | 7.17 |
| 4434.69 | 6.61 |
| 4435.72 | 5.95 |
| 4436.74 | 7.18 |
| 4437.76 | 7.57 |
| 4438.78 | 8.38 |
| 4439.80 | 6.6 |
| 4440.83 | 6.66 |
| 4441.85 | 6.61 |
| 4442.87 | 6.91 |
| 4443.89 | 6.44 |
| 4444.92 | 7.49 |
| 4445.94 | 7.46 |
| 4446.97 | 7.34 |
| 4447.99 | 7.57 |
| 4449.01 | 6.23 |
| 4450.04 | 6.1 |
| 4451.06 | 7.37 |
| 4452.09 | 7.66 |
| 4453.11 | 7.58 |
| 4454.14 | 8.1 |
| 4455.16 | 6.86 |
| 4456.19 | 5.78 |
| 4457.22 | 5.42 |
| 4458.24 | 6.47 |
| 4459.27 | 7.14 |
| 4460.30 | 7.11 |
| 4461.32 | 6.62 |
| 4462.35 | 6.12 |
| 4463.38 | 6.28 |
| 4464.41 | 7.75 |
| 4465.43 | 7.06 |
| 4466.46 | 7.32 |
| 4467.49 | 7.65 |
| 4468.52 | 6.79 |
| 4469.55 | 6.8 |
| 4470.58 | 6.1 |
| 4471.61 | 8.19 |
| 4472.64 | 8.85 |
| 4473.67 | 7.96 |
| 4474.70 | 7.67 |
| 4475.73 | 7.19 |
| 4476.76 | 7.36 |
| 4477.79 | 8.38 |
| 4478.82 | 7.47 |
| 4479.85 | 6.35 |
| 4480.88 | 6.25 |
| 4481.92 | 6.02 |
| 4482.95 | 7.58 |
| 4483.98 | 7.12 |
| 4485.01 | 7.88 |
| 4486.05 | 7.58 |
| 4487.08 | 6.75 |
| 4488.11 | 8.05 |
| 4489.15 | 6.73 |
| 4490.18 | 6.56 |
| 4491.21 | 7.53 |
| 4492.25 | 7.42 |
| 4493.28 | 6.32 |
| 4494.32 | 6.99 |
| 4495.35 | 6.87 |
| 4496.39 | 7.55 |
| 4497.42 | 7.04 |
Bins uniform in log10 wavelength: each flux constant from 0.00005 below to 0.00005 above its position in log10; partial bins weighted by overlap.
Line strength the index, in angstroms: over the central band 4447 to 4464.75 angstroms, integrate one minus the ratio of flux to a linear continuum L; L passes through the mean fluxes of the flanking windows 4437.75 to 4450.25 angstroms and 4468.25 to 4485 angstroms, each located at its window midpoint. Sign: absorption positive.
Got 0.70 angstroms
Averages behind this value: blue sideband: 7.03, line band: 6.84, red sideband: 7.28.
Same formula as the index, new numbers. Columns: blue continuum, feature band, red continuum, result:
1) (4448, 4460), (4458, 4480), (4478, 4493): -0.9 angstroms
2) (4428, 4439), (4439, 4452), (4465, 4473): 0.2 angstroms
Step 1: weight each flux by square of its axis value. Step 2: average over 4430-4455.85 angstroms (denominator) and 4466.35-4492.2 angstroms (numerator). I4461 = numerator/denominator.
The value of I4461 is 1.05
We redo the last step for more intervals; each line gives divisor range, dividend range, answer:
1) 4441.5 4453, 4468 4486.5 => 1.05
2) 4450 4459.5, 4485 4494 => 1.06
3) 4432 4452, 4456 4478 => 1.03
